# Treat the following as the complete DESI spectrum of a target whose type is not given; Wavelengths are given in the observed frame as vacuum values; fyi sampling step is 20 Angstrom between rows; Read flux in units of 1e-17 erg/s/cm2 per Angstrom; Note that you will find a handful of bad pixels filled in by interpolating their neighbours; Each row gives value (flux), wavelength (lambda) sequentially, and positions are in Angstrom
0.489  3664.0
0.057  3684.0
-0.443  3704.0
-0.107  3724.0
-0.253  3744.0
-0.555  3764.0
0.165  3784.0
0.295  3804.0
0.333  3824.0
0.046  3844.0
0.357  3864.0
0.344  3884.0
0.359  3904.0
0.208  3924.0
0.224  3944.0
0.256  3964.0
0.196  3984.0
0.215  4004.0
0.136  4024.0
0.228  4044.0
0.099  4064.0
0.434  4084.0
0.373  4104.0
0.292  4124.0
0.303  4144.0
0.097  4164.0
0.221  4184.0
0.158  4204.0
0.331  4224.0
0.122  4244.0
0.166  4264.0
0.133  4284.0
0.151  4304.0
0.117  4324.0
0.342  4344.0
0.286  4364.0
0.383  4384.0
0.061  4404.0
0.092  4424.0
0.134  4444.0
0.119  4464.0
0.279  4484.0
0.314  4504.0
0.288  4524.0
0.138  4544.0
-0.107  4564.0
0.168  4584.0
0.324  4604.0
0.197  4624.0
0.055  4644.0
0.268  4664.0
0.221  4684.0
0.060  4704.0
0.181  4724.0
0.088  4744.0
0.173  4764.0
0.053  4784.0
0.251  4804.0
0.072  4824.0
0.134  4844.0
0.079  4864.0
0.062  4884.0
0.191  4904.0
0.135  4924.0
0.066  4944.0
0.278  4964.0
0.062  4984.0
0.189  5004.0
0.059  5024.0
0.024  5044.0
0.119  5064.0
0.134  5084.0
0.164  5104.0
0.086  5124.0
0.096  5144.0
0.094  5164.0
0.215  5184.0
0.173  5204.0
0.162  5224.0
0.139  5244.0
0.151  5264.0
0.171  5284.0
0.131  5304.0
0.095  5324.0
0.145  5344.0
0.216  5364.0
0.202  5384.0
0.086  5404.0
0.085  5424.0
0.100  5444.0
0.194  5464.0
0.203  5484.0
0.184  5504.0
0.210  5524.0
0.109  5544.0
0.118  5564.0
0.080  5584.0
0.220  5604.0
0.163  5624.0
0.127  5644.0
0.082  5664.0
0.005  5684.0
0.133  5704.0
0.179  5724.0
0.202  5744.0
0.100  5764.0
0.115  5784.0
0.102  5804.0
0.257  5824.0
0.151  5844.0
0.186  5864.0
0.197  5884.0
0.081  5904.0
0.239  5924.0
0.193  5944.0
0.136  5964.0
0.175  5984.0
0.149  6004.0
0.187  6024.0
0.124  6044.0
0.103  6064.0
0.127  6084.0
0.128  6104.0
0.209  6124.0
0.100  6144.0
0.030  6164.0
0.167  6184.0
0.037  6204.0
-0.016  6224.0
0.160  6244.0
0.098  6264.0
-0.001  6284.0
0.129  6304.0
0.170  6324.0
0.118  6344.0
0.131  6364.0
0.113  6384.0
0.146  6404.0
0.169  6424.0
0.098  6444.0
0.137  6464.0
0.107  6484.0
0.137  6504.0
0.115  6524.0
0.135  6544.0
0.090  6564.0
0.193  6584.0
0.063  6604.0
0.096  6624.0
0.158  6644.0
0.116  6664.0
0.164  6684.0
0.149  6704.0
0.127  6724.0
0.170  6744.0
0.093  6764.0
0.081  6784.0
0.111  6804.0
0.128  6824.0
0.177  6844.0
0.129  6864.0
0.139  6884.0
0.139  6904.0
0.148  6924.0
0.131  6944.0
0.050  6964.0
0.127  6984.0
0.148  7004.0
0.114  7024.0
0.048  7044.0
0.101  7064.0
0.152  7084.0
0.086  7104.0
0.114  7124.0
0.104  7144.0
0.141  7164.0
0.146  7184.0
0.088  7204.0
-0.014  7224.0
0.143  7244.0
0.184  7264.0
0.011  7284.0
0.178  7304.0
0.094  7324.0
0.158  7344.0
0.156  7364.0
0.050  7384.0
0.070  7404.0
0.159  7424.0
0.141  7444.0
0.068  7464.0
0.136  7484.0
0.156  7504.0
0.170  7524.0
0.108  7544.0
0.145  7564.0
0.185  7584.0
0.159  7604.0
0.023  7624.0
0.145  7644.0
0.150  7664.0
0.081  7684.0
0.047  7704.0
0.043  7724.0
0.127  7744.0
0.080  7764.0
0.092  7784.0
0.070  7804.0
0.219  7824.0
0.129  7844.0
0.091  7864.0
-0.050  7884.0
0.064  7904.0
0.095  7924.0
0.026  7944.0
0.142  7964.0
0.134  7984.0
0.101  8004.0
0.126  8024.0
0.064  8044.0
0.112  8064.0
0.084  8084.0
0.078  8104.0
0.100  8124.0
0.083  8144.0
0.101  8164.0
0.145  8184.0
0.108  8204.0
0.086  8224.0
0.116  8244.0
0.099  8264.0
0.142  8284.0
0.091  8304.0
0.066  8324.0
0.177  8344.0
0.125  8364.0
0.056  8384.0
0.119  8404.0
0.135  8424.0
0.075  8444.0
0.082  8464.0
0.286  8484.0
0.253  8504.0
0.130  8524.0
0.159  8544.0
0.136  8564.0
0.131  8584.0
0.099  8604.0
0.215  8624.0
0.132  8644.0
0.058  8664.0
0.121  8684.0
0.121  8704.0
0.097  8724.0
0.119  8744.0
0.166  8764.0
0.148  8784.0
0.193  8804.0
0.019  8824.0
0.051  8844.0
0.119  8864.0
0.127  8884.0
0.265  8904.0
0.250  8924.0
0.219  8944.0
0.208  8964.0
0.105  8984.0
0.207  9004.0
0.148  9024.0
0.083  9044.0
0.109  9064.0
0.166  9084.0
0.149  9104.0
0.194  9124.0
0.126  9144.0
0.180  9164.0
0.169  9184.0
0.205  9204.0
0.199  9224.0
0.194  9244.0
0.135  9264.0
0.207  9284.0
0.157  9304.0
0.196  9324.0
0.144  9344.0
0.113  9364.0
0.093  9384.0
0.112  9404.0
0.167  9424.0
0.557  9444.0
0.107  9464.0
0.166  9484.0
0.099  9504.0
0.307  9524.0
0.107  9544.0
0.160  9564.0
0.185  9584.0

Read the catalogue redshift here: 1.278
